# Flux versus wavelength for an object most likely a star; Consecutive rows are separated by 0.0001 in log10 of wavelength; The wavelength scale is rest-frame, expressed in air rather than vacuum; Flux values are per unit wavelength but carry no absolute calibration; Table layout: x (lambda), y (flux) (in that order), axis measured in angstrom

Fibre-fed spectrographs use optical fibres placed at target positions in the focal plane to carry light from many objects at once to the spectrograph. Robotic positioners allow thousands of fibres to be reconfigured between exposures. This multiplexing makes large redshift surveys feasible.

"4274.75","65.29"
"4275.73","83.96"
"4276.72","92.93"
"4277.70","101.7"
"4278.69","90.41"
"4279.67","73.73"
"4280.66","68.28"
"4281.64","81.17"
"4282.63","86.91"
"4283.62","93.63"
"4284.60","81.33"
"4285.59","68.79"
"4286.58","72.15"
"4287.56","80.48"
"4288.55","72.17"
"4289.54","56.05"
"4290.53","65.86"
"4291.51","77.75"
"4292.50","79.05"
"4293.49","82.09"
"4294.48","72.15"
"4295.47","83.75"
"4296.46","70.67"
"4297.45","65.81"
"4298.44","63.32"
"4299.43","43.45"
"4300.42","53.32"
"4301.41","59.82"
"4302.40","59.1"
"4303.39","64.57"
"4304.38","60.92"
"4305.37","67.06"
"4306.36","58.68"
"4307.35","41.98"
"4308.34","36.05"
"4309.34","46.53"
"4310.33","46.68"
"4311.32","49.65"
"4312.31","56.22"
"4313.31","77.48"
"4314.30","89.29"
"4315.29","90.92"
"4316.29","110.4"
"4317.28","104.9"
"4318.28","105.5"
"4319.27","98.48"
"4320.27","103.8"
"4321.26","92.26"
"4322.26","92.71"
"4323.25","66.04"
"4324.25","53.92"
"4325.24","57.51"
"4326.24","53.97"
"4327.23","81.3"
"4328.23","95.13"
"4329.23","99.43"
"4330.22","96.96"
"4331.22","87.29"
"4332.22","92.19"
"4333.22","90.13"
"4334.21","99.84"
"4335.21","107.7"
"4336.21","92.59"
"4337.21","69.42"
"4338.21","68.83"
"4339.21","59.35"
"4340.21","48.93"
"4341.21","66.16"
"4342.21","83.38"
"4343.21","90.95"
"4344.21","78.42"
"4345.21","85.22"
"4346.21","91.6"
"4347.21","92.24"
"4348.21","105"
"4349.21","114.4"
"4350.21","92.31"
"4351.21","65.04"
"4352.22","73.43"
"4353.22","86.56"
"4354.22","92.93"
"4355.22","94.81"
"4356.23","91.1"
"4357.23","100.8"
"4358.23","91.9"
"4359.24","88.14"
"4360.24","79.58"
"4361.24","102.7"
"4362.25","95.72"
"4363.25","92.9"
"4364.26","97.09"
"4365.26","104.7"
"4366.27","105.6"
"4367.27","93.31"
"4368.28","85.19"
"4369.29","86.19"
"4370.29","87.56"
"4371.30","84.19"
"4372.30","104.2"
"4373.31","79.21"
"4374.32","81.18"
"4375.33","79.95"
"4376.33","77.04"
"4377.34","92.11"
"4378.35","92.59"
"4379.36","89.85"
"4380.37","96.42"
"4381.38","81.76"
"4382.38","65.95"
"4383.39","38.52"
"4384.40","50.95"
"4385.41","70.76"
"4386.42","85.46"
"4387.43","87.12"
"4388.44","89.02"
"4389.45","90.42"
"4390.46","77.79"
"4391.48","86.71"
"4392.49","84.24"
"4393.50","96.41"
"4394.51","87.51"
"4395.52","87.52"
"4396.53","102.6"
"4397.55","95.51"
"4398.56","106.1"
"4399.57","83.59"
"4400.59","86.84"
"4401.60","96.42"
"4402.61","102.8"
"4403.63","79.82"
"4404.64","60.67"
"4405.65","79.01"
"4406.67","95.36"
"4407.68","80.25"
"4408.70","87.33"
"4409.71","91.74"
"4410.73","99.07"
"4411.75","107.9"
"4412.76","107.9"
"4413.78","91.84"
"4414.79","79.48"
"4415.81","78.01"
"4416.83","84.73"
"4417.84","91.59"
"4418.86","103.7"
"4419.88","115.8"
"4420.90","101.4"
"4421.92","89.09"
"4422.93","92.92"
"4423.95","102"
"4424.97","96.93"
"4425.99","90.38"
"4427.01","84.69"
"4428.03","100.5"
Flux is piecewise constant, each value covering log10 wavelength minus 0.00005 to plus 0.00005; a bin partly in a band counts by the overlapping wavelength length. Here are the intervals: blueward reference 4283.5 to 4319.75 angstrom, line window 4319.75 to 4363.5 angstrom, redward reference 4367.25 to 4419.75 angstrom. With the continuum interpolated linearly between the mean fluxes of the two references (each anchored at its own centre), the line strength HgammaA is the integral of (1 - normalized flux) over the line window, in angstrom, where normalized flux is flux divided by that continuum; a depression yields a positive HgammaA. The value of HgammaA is -4.58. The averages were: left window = 70.2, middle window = 85.5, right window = 86.7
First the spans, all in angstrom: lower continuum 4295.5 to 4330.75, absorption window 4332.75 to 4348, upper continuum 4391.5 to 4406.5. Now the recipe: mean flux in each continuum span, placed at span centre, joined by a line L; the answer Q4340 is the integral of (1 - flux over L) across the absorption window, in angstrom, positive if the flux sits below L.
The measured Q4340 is -0.9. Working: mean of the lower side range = 72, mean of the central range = 82.1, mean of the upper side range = 89.3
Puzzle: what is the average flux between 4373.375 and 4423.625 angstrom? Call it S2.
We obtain 87.4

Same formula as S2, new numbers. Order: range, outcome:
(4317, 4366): 87.3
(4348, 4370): 92.5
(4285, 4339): 74.6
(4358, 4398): 86.6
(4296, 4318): 64.8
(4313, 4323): 96.2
